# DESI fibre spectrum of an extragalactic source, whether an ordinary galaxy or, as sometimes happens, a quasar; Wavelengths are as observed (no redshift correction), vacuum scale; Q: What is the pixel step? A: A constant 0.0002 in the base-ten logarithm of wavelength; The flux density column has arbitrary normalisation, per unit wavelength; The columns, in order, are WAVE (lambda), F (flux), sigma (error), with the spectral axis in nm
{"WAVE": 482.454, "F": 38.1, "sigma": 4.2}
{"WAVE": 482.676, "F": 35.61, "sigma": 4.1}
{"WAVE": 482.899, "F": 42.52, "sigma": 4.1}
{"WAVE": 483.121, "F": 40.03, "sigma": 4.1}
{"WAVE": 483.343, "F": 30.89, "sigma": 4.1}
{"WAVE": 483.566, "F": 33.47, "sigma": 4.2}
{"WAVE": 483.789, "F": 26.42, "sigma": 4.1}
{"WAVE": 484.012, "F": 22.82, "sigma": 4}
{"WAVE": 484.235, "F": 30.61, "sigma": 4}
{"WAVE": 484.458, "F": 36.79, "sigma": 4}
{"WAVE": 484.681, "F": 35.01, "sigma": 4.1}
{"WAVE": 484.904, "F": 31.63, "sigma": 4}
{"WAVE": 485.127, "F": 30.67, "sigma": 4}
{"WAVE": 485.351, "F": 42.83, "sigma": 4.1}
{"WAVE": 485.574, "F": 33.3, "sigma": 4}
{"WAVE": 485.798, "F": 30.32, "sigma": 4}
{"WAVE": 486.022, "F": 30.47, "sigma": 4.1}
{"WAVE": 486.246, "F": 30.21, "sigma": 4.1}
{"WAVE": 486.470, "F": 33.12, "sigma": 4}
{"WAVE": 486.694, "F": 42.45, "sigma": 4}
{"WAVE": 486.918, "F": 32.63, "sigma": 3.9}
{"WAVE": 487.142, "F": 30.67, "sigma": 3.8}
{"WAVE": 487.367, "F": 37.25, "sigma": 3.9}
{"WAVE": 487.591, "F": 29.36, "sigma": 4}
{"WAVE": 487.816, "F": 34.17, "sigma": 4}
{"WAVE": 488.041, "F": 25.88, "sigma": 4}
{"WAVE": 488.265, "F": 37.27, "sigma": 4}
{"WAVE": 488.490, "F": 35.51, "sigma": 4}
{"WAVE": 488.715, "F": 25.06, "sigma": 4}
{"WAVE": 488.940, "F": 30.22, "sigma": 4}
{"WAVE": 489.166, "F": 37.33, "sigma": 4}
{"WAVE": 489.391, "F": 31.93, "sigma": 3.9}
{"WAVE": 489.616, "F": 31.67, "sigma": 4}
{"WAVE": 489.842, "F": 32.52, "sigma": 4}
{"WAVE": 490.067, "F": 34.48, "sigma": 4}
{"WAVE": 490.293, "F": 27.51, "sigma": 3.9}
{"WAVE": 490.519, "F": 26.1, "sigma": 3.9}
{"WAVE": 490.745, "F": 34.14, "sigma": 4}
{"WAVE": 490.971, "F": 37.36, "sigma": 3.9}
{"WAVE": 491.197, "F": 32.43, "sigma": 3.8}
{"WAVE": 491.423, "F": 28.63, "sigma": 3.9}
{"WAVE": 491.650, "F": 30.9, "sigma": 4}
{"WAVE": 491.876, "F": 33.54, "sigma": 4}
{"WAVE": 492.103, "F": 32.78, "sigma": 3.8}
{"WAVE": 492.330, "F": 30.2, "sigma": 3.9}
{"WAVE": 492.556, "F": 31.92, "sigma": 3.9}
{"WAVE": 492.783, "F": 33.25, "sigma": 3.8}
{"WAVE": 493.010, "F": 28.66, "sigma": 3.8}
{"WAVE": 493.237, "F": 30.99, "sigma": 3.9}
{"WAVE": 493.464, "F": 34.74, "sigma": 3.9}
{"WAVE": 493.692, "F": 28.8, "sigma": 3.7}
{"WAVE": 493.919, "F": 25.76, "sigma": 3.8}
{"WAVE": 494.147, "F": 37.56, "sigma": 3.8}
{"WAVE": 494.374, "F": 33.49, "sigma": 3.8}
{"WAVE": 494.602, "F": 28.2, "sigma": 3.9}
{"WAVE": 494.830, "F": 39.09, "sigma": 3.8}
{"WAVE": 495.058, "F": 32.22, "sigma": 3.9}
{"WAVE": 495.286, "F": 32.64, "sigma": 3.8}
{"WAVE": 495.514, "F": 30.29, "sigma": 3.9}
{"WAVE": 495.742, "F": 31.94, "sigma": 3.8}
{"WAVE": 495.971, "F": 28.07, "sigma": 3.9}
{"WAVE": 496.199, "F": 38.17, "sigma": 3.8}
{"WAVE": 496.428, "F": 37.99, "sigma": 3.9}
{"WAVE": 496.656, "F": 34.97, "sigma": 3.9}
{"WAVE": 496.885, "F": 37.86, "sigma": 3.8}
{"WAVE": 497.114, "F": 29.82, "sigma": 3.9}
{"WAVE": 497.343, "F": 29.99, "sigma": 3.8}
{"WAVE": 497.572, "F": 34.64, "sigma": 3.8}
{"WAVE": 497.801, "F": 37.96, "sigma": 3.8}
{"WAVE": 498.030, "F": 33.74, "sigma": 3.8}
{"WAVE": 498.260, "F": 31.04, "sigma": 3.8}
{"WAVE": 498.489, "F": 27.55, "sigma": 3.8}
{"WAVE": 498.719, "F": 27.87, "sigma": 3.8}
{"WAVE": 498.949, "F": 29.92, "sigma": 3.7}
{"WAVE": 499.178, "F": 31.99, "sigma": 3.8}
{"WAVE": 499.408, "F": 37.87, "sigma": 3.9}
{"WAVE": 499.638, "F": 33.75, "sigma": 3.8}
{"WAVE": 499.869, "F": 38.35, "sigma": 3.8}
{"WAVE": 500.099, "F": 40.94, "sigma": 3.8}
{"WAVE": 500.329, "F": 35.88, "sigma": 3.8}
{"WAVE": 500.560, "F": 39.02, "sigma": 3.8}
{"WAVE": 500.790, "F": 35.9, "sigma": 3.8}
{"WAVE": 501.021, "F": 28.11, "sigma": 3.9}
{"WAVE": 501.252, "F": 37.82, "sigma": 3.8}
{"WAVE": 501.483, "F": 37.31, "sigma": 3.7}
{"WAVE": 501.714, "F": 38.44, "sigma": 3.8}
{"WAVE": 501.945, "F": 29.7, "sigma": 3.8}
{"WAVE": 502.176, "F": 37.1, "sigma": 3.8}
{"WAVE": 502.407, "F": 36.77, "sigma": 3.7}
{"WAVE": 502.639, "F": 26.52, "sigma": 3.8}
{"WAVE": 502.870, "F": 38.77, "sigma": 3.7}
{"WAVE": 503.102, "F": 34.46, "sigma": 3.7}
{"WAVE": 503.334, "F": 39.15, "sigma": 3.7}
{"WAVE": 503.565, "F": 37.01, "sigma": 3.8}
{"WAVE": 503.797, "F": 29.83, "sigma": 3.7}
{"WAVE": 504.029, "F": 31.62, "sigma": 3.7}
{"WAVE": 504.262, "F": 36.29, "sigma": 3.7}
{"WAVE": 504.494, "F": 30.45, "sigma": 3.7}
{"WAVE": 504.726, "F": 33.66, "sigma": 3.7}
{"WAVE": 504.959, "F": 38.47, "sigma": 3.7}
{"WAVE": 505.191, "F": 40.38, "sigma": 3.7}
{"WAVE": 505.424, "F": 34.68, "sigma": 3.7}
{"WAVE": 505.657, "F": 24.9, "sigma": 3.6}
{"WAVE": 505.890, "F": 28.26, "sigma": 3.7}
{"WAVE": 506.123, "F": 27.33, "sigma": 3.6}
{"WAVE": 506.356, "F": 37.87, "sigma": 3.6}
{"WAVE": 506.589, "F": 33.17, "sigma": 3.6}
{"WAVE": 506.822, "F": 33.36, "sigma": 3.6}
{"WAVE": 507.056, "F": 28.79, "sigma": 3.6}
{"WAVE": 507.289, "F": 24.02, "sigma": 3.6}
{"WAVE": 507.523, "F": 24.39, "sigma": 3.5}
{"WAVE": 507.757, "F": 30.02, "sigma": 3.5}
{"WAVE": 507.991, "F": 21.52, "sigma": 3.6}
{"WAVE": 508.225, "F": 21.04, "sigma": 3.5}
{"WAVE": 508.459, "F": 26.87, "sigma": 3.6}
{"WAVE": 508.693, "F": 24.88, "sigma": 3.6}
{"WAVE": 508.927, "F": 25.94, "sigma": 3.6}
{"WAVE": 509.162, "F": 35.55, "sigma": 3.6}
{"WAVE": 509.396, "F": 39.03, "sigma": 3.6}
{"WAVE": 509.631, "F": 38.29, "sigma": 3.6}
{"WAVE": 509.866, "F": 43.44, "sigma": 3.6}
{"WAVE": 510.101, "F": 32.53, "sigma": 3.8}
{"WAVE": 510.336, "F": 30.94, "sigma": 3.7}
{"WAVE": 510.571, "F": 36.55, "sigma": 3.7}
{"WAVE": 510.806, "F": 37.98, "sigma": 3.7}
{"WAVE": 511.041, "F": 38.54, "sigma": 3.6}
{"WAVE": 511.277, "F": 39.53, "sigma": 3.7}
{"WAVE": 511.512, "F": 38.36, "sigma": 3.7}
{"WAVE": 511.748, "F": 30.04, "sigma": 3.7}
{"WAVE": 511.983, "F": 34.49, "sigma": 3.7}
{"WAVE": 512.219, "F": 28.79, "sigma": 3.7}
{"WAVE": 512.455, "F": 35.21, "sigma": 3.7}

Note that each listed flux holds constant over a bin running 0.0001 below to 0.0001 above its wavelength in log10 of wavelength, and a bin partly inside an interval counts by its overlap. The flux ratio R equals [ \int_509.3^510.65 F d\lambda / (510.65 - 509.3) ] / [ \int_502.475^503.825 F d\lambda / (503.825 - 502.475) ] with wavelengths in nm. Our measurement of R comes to 1.1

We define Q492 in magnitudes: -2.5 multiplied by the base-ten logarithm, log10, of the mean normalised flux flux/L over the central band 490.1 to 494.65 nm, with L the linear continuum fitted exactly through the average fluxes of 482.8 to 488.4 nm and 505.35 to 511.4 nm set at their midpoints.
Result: 0.04 mag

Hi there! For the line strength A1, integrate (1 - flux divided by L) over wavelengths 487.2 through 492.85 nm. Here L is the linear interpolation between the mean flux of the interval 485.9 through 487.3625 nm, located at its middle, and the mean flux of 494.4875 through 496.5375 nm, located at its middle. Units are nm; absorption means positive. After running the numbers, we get 0.23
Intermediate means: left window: 33.5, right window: 33.2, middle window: 32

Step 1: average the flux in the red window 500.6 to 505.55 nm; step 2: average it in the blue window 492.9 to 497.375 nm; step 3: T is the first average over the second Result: 1.1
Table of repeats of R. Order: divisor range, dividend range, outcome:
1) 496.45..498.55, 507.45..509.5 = 0.83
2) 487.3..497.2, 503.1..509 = 0.95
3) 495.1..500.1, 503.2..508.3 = 0.94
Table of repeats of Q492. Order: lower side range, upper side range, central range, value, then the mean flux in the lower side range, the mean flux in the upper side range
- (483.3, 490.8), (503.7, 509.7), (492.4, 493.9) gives 0.03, 32.2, 30.7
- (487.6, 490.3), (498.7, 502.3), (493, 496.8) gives 0.03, 32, 35.2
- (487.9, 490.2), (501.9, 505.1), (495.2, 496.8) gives -0.01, 32.2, 34.4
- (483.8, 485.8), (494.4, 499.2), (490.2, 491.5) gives 0.05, 32.5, 32.7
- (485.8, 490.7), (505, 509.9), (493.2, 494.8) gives 0.00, 32.2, 30.6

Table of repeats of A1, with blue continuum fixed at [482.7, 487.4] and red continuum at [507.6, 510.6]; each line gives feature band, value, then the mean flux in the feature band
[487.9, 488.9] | 0.07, 31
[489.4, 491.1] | 0.05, 32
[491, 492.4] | 0.04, 31.8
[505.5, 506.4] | 0.06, 29.1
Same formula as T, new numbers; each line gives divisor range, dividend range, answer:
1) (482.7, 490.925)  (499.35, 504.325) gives 1.08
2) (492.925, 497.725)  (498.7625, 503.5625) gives 1.08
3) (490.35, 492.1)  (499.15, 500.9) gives 1.16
